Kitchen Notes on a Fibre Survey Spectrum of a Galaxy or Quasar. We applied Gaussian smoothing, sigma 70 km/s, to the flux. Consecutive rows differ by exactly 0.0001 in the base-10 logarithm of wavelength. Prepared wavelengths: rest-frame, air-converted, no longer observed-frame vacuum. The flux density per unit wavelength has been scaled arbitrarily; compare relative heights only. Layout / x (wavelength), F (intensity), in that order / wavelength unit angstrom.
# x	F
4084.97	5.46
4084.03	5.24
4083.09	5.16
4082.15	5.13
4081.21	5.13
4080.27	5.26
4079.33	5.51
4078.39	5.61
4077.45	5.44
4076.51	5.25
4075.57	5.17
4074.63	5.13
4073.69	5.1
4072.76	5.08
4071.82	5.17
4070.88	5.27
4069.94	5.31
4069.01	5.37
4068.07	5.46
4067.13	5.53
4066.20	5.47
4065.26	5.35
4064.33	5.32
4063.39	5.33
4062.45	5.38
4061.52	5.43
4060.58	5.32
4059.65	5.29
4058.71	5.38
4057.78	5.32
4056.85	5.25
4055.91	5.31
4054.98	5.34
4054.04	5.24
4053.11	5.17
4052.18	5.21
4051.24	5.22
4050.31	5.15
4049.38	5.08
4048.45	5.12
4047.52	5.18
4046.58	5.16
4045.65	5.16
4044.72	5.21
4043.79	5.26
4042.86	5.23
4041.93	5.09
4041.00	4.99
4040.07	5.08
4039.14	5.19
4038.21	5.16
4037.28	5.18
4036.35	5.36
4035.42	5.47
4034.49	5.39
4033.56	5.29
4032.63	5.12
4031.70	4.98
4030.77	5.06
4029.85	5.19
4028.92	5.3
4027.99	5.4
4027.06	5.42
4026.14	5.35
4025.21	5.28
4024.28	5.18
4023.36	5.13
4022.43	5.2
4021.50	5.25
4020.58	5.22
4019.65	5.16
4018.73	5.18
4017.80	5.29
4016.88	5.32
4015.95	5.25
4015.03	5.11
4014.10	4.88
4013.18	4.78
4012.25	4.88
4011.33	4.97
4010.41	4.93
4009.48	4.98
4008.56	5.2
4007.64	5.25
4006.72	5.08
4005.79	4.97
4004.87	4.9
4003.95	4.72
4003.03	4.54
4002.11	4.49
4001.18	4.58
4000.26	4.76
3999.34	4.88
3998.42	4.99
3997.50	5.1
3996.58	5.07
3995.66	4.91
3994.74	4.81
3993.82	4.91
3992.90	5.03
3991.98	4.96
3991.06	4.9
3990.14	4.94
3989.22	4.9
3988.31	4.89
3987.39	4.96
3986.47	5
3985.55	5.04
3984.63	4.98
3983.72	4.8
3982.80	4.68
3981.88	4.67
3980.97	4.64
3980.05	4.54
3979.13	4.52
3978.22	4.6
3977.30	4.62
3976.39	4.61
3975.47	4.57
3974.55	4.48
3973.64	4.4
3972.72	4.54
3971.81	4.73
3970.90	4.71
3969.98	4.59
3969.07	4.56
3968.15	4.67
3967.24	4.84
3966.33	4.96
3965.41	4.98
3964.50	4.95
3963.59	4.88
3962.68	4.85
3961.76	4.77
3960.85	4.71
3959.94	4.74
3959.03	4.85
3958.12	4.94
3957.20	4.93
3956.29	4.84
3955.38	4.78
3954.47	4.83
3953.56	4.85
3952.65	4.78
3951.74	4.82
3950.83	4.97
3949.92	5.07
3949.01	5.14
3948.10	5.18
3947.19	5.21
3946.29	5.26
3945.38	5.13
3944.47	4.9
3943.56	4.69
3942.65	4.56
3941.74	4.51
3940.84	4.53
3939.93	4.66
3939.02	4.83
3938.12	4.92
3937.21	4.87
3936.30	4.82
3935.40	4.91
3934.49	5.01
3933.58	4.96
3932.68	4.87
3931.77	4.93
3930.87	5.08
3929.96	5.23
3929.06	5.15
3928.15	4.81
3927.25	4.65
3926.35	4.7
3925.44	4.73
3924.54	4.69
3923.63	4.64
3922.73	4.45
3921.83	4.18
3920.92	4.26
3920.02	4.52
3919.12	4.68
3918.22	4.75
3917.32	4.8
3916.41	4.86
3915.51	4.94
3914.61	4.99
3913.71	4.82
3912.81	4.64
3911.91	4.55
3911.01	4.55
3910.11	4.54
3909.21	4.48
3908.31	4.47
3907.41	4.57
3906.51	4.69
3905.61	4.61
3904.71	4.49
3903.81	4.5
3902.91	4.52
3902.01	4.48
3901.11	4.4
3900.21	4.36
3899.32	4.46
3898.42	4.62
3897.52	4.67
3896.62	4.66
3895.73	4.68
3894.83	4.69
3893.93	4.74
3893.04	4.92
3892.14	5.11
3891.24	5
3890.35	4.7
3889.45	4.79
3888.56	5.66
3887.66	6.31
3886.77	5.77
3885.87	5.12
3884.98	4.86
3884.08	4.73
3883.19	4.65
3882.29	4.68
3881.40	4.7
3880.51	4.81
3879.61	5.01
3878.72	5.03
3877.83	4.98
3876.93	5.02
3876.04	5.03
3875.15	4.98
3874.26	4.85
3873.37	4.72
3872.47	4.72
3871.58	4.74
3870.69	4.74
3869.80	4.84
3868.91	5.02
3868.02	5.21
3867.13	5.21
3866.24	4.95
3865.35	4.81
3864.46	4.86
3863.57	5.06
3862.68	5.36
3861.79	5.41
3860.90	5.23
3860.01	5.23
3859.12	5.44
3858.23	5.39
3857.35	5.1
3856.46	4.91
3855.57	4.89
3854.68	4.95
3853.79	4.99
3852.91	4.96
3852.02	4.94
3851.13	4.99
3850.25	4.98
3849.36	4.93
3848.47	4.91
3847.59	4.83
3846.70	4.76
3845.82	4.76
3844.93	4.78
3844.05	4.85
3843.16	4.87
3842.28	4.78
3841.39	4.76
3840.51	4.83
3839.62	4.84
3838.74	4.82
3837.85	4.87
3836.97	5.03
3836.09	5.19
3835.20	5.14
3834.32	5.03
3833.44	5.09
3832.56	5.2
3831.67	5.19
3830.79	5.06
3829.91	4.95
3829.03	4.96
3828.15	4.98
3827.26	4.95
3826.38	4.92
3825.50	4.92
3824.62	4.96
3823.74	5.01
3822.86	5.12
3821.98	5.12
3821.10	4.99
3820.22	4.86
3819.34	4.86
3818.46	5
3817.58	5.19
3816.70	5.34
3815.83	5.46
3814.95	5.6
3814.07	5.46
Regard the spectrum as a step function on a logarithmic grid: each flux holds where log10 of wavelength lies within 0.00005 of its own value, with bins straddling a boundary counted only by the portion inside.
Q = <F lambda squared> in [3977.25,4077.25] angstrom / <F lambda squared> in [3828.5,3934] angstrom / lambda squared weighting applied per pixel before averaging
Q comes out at 1.13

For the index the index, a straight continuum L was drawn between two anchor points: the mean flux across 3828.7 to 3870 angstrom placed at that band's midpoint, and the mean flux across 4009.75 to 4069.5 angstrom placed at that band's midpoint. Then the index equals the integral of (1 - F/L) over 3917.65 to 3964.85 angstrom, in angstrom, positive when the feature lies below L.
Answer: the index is 2.6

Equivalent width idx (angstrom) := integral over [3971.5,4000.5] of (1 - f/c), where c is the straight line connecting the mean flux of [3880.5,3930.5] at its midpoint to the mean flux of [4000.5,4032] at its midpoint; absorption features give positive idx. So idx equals 1.1 angstrom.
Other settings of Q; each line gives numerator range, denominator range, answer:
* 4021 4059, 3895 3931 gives 1.20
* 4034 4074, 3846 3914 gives 1.18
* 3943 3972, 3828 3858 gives 1.05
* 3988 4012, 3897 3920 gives 1.11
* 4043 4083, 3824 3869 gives 1.18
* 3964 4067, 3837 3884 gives 1.10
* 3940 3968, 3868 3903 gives 1.04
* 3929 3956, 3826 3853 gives 1.05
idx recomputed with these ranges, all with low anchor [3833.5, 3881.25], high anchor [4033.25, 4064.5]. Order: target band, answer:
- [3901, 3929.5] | 2.4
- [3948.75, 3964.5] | 0.7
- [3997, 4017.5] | 1.0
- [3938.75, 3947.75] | 0.5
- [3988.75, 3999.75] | 0.5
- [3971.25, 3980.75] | 1.1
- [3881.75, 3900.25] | 0.3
